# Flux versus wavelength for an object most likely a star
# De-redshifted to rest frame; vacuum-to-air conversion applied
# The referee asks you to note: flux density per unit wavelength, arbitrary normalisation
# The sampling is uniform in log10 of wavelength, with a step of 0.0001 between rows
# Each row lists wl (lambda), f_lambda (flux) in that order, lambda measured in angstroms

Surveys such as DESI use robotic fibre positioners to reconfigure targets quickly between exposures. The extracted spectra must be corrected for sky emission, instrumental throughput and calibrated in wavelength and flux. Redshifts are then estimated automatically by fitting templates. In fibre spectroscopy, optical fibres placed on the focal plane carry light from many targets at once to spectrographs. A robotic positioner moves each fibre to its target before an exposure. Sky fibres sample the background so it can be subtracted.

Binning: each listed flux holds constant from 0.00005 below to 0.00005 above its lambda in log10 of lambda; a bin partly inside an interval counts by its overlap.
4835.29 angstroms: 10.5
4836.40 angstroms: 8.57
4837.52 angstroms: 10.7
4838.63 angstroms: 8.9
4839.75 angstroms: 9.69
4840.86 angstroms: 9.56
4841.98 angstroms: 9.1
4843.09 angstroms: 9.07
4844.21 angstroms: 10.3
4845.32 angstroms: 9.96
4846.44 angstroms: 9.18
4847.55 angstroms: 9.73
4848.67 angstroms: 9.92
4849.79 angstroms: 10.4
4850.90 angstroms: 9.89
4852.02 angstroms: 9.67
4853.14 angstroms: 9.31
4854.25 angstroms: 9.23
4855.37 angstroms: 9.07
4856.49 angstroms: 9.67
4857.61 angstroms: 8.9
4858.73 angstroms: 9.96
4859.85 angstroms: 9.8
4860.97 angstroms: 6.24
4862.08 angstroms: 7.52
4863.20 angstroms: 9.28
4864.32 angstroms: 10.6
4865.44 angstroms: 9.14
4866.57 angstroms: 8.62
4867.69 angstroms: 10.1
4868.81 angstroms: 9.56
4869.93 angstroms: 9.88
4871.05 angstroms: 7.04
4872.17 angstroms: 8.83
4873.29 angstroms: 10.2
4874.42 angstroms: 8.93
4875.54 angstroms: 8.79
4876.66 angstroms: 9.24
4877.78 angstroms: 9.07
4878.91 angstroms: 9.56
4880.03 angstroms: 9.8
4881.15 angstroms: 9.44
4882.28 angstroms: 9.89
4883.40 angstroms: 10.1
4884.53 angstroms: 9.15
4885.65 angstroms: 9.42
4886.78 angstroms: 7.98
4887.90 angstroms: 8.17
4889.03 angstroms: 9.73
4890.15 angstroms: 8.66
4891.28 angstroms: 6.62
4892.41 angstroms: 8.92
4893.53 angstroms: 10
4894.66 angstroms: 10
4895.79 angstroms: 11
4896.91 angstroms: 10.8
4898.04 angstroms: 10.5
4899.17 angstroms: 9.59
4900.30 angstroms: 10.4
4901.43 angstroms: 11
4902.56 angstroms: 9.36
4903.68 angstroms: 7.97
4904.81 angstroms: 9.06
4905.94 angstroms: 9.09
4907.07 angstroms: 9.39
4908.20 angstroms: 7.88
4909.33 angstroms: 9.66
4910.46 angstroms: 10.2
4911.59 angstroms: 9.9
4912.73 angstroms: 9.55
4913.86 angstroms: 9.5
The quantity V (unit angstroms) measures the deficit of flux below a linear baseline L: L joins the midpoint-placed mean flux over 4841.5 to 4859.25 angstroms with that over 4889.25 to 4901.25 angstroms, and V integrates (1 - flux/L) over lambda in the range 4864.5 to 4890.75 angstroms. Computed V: 1.2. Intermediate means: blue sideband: 9.59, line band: 9.2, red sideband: 9.69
